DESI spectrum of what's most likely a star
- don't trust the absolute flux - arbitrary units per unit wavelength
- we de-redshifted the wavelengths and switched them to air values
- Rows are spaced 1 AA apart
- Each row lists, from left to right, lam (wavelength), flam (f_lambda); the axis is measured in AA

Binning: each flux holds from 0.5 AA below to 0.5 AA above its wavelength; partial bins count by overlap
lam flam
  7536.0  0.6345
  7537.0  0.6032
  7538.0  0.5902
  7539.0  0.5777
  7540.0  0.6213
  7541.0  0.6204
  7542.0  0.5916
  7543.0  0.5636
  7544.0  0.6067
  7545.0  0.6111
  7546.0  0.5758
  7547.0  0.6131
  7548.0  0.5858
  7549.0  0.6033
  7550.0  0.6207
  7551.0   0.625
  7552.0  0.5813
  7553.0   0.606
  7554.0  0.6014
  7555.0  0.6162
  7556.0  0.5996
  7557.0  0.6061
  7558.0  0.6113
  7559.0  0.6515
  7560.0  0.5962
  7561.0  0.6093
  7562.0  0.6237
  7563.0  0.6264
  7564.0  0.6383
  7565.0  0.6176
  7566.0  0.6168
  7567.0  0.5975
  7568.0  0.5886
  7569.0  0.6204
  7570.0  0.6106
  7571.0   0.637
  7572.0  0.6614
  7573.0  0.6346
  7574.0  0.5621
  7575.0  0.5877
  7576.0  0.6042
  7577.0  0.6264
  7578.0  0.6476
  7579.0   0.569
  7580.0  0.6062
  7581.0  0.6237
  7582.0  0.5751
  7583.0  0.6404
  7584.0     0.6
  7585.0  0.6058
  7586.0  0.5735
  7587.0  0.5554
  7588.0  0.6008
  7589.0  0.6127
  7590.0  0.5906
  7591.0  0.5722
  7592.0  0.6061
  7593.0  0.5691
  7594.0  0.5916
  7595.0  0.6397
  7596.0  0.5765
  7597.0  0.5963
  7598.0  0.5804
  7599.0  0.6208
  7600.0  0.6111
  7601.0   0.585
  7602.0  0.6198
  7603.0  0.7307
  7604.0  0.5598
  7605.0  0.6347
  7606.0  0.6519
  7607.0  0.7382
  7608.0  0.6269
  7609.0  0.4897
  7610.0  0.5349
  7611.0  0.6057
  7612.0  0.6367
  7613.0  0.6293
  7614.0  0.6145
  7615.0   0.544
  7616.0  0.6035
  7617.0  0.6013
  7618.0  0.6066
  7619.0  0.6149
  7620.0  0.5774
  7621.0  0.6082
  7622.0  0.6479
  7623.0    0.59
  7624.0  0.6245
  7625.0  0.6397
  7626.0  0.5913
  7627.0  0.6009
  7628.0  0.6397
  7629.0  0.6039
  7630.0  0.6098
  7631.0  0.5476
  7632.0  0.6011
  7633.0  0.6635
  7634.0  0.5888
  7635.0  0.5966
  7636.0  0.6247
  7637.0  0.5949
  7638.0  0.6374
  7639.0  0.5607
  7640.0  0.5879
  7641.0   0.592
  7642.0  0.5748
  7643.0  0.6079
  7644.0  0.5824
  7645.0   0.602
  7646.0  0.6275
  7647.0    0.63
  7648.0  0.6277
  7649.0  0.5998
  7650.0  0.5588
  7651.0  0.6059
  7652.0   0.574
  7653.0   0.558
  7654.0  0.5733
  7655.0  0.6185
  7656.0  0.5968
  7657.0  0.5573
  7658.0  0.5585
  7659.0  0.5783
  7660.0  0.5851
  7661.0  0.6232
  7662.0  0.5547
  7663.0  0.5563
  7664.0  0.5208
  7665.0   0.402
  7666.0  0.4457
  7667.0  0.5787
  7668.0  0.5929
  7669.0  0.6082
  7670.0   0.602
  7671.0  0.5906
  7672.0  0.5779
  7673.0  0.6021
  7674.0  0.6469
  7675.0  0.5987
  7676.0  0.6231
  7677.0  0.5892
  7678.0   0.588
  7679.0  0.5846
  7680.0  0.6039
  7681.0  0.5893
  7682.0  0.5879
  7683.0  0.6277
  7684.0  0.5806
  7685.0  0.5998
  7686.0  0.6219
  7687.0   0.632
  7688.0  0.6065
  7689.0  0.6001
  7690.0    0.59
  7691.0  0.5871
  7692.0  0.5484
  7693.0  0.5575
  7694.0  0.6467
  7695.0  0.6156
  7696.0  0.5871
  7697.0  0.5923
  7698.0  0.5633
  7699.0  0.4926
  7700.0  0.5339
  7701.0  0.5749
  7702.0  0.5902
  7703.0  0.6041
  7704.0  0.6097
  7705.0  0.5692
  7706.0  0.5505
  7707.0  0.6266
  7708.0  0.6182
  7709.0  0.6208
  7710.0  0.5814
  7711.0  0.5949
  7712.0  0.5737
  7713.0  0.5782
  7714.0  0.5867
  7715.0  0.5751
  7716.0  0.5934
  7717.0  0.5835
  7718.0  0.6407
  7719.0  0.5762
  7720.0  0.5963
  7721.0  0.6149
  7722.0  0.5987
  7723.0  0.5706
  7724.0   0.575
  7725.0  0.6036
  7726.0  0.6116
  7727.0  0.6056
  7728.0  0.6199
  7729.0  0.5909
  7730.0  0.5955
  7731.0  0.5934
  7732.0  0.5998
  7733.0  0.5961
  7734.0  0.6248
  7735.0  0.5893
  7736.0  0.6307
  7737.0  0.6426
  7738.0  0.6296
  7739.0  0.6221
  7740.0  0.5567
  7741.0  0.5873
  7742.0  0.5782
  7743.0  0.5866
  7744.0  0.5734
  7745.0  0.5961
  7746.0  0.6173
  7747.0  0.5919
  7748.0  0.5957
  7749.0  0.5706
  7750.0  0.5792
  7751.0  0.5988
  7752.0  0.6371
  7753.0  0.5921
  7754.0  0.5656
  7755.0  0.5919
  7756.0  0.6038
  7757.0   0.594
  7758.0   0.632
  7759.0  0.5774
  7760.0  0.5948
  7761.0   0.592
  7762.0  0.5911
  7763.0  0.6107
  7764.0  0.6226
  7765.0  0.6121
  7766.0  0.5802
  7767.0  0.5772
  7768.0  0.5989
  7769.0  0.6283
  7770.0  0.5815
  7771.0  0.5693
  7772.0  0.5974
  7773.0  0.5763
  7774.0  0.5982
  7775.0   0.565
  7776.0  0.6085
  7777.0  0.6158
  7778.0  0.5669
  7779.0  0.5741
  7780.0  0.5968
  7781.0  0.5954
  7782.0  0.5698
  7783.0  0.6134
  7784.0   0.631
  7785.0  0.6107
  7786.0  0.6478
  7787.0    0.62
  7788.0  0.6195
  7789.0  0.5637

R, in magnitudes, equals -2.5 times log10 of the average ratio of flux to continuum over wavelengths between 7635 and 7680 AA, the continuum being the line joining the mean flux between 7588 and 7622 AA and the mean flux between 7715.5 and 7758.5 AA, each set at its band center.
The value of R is 0.03 mag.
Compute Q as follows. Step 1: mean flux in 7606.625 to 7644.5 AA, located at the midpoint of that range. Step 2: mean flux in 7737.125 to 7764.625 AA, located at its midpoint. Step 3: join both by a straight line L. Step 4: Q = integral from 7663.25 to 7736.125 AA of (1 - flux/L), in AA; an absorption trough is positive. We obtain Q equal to 1.3 AA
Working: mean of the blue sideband 0.603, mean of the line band 0.588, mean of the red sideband 0.597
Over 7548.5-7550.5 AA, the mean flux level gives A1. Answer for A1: 0.612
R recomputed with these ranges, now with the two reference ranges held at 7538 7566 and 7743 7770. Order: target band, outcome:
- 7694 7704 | 0.039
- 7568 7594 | 0.005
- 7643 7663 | 0.022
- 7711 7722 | 0.012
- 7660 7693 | 0.033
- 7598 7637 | -0.012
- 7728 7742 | -0.012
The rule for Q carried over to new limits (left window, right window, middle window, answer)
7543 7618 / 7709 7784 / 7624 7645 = 0.02 AA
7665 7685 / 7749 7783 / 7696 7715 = 0.24 AA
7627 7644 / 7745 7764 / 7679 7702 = 0.43 AA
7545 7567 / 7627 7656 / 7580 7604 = 0.13 AA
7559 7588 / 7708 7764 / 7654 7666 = 0.96 AA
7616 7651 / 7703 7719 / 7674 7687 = -0.10 AA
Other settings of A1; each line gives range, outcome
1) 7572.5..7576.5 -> 0.597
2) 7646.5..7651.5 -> 0.604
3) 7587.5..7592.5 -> 0.596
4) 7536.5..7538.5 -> 0.597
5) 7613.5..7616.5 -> 0.587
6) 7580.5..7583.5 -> 0.613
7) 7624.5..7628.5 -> 0.618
